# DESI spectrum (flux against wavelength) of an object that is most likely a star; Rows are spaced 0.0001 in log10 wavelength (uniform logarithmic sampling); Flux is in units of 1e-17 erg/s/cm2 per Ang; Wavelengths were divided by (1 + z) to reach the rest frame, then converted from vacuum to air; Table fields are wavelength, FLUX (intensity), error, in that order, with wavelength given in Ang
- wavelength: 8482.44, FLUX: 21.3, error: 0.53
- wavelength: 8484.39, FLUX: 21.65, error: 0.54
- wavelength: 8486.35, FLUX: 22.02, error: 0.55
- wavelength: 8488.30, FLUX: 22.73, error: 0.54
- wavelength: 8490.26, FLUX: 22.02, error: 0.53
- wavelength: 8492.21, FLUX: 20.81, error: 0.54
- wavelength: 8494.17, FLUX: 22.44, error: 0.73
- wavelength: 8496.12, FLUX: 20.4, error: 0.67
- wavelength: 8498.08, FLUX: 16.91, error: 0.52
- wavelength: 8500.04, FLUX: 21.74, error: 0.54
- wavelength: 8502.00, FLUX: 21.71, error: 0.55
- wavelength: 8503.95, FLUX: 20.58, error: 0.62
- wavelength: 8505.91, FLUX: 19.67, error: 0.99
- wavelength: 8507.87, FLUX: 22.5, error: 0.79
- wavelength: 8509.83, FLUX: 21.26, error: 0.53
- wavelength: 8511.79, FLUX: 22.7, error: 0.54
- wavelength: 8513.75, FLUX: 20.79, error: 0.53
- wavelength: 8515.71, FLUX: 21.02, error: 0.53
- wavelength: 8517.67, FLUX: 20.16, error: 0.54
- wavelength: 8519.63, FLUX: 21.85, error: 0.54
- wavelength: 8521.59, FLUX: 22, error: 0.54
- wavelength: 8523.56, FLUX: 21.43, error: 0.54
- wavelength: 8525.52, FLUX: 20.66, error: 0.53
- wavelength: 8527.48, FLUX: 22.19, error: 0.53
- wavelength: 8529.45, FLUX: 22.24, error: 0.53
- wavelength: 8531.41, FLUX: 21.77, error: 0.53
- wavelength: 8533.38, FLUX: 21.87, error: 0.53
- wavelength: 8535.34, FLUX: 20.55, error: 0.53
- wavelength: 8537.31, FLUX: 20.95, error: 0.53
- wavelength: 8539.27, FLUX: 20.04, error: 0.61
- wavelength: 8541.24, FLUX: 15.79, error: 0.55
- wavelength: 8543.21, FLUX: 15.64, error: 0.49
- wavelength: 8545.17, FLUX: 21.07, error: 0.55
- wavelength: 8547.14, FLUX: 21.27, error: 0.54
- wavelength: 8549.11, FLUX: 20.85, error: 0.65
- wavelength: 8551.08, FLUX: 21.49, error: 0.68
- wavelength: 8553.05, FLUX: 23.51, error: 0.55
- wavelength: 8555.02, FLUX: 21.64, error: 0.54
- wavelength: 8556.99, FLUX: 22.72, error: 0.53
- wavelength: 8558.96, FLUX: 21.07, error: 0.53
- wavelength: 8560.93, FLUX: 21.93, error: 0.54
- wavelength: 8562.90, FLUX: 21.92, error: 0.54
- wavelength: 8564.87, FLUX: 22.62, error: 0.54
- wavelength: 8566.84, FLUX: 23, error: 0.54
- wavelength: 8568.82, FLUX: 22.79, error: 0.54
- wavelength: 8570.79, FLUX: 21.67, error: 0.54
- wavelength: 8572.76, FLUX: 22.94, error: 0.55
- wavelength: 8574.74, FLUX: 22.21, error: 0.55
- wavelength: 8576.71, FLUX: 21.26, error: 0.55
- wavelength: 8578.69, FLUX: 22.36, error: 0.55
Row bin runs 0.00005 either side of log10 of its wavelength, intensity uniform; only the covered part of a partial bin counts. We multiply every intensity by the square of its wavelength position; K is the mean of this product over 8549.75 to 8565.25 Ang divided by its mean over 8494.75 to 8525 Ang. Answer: 1.1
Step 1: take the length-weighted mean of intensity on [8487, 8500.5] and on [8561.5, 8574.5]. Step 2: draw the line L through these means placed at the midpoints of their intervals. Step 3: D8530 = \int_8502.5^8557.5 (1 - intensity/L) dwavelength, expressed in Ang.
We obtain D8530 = 1.8 Ang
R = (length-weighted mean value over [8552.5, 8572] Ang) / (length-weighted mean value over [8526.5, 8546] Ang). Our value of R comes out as 1.10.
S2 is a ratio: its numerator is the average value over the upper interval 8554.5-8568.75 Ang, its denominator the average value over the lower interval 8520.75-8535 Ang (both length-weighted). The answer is 1.0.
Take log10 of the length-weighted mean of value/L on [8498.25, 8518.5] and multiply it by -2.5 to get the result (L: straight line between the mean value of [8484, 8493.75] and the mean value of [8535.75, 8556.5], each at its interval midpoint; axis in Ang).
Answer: 0.01 mag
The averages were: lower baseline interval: 21.9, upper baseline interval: 20.3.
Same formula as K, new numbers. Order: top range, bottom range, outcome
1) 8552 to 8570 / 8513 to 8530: 1.06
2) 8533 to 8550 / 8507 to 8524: 0.92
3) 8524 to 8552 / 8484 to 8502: 0.98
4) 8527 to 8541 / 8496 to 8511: 1.03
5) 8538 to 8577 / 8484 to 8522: 1.02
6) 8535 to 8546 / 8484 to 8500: 0.90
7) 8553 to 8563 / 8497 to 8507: 1.11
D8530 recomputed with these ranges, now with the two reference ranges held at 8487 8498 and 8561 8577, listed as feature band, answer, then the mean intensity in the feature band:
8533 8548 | 1.6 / 19.6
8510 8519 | 0.2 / 21.2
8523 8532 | 0.0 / 21.7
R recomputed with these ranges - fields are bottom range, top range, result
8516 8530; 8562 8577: 1.04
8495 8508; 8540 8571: 1.04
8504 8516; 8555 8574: 1.05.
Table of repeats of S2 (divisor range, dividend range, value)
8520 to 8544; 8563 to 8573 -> 1.10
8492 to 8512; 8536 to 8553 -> 0.95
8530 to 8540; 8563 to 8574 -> 1.07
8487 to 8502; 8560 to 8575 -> 1.06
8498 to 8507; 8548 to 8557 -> 1.07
